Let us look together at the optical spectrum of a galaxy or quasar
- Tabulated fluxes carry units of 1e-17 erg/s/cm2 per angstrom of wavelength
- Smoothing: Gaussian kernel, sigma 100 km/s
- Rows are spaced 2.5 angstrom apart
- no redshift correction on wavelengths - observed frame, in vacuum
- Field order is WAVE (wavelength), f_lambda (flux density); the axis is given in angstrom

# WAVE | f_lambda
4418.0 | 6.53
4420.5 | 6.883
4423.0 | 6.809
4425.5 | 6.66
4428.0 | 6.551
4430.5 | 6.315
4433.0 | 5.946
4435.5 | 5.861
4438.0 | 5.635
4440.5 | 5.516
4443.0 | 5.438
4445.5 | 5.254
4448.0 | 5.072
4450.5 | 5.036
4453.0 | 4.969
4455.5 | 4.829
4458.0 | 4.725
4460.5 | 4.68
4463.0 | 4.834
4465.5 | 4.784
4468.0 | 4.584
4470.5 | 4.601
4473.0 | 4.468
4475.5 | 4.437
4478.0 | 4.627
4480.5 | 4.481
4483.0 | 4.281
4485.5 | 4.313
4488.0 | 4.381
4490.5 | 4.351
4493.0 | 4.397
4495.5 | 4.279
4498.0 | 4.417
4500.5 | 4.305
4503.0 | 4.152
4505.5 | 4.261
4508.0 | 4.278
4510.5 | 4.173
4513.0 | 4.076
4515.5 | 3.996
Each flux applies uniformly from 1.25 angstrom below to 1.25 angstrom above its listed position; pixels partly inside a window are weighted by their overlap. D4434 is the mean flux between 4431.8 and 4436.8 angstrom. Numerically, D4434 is 5.9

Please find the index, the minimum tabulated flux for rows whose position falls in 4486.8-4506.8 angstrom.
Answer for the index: 4.152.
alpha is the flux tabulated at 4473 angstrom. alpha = 4.468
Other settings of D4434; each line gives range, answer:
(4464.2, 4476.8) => 4.58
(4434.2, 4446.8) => 5.54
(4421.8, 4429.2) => 6.67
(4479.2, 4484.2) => 4.38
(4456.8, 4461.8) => 4.7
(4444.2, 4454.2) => 5.09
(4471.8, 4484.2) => 4.46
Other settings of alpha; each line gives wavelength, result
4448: 5.072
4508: 4.278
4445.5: 5.254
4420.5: 6.883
